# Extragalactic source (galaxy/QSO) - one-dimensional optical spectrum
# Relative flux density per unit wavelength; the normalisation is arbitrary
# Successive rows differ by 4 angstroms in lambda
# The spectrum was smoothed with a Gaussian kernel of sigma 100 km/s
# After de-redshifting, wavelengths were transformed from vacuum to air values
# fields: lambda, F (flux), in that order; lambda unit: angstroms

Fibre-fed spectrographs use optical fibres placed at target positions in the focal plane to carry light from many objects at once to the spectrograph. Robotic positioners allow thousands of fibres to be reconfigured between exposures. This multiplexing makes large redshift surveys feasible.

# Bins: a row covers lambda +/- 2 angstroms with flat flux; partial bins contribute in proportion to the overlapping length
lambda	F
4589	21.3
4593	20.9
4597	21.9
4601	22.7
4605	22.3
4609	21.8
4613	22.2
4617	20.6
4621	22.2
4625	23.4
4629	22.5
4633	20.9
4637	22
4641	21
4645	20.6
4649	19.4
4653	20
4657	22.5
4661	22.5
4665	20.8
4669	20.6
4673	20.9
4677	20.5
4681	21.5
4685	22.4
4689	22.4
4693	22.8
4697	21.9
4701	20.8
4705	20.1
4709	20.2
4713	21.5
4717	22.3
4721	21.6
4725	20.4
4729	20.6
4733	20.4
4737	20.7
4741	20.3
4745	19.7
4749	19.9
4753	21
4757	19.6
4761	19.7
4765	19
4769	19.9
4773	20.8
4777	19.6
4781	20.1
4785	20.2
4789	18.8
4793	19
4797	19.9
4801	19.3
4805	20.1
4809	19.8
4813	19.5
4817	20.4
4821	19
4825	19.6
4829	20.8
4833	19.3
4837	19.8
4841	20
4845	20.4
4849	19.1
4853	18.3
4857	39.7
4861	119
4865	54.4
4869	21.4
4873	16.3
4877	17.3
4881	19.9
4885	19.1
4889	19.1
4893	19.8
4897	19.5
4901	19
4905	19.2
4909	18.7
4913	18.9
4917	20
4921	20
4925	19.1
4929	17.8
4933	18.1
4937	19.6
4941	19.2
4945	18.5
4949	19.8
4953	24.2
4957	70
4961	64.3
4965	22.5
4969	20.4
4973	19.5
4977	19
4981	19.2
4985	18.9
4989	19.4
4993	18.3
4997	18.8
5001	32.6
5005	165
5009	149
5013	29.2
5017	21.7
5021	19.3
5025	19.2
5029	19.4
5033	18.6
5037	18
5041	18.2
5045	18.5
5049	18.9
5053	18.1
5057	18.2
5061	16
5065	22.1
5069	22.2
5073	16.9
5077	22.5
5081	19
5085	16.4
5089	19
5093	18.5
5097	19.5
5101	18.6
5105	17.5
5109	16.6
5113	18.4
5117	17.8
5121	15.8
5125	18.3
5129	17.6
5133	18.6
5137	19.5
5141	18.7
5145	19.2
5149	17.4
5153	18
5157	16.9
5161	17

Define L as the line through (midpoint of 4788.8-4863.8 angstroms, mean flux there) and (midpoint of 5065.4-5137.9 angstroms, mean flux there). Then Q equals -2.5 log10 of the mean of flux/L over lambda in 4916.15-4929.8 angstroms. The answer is 0.220 mag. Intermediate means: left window 26.4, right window 18.5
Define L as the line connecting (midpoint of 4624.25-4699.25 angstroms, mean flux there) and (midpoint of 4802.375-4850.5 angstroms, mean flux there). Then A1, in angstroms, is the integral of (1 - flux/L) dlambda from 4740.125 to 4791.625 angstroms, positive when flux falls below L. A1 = 1.4 angstroms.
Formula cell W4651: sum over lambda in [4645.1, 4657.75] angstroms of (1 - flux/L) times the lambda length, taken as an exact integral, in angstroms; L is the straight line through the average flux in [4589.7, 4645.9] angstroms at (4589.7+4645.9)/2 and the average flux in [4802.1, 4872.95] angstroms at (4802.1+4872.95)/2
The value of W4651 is 1.3 angstroms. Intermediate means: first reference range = 21.8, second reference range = 28.4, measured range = 20.4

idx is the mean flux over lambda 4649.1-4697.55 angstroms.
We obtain 21.5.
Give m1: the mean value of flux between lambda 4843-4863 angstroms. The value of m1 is 43.3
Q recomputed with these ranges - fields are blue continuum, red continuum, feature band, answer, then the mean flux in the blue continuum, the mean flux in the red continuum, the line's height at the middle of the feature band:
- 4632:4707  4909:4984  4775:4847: 0.167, 21.2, 24.8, 23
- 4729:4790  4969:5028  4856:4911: -0.020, 20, 39.6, 30.2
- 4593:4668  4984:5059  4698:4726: 0.160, 21.6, 34.9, 24.4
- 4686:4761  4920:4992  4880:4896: 0.217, 20.9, 24.9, 23.8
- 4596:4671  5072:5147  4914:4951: 0.024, 21.6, 18.4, 19.6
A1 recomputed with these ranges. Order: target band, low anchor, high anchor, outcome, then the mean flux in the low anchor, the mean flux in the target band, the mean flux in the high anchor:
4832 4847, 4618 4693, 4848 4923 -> 3.61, 21.5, 19.9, 27.4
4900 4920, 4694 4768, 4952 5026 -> 8.96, 20.6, 19.2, 41.1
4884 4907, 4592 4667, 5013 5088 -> 1.00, 21.6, 19.3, 19.3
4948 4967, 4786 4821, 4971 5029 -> -3.02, 19.6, 41.2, 39.9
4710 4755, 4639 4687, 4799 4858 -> 0.33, 21.1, 20.8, 20.7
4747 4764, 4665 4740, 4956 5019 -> 3.61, 21.2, 20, 43.8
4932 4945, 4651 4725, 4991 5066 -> 5.12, 21.4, 19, 34.9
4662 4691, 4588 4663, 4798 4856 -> -0.17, 21.6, 21.3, 20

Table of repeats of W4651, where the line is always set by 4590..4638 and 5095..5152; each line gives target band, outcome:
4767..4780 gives 0.4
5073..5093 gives -0.6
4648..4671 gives 0.6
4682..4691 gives -0.4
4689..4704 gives -0.3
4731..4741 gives 0.2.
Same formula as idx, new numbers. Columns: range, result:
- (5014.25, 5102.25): 19.1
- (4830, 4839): 19.7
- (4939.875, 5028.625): 37.5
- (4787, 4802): 19.2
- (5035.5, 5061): 18.1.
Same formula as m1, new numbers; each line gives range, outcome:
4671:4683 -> 21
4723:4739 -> 20.5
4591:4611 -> 21.9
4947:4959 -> 38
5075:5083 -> 20.8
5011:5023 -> 23.4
